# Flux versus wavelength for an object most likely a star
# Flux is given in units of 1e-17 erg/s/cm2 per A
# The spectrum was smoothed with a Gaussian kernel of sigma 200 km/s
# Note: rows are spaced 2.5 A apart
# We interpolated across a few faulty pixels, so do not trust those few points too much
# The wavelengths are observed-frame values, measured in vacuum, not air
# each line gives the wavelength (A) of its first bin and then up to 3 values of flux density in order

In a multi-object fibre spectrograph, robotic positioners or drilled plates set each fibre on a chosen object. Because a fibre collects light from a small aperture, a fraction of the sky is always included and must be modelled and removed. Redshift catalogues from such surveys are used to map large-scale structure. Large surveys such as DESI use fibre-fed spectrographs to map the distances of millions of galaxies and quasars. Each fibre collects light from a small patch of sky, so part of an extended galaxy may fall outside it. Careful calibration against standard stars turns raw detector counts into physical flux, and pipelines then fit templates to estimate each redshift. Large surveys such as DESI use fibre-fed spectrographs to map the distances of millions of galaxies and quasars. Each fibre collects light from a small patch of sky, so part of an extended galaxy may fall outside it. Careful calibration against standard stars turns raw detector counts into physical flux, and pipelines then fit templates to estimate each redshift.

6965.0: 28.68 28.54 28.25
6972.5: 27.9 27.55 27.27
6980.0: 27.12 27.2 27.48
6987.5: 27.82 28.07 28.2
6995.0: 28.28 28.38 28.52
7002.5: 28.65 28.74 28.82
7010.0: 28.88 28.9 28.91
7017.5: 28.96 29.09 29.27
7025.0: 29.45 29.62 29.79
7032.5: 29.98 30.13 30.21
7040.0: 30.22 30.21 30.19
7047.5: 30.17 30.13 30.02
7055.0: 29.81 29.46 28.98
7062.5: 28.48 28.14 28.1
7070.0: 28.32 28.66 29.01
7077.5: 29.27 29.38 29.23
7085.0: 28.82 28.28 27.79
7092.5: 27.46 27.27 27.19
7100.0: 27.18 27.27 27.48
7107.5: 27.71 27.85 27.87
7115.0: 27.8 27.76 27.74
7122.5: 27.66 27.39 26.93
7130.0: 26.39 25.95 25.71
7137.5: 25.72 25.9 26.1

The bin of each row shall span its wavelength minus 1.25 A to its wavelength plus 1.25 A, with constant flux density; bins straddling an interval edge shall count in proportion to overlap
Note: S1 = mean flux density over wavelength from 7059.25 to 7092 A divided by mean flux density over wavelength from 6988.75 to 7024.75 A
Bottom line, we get 1.00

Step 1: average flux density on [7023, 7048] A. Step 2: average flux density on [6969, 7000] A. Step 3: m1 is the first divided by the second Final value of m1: 1.1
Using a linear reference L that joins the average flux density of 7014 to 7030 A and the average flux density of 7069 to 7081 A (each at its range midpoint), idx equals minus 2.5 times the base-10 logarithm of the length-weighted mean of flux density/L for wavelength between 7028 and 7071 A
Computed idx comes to -0.017 mag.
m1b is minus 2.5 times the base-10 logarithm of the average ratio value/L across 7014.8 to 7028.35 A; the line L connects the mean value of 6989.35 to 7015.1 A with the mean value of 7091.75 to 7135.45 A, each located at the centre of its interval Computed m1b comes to -0.03 mag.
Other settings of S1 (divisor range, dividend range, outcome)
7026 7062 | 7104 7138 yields 0.91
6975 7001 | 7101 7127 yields 0.99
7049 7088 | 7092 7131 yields 0.95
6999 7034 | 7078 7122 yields 0.96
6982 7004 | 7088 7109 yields 0.98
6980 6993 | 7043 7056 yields 1.09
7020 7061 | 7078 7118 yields 0.94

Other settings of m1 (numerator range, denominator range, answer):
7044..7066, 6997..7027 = 1.02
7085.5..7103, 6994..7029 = 0.95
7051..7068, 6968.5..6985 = 1.05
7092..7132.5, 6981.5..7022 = 0.96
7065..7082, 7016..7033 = 0.98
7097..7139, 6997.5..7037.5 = 0.93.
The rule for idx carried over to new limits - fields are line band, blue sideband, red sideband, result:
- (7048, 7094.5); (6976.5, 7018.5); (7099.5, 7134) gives -0.044 mag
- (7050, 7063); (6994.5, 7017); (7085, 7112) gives -0.052 mag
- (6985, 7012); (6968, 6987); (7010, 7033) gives 0.000 mag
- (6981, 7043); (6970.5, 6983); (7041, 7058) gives -0.008 mag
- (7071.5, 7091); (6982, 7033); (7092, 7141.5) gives -0.046 mag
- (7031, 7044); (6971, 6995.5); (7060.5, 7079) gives -0.070 mag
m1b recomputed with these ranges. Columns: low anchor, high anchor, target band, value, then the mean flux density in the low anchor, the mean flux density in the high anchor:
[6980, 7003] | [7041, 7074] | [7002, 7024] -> -0.02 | 28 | 29.3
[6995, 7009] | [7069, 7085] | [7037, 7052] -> -0.05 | 28.6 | 29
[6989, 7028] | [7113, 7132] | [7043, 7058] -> -0.07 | 28.8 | 27.3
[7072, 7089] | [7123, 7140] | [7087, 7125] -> 0.00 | 28.9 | 26.4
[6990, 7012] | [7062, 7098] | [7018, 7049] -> -0.05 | 28.5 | 28.4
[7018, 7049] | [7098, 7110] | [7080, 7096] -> -0.01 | 29.8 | 27.4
